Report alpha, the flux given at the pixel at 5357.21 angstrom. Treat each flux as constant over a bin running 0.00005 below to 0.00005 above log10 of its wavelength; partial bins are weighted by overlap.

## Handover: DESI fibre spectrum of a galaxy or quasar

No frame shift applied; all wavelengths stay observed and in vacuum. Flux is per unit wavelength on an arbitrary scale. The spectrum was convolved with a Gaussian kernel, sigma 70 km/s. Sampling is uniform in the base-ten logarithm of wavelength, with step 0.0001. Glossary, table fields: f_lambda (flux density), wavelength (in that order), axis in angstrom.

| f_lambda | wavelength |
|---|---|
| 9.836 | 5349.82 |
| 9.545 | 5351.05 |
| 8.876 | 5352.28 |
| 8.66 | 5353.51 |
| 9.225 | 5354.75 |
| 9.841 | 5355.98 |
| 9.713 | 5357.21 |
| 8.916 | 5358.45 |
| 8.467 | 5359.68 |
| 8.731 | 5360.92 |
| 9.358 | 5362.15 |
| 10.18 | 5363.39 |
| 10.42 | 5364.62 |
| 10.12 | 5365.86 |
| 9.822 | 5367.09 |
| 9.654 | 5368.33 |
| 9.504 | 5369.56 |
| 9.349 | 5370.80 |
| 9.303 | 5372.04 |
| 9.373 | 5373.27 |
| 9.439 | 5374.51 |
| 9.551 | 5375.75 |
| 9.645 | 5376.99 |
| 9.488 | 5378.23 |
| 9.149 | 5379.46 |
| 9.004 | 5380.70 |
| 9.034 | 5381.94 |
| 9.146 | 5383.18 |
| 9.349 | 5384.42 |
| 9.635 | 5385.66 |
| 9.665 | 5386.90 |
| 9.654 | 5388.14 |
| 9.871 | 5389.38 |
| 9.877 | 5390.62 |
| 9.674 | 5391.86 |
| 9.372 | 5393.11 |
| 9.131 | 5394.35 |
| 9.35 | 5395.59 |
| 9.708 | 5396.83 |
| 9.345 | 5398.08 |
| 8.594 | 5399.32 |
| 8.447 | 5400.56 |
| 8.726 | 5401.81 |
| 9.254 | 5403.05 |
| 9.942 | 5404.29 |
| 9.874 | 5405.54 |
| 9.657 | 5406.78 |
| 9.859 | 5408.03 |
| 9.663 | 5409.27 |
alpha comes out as 9.713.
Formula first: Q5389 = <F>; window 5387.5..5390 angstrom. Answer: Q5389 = 9.77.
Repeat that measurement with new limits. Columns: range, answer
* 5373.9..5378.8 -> 9.52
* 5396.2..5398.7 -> 9.51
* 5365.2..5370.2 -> 9.78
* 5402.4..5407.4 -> 9.69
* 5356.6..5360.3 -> 9.02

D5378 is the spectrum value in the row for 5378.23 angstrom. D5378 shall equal 9.488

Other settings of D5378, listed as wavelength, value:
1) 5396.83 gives 9.708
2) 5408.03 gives 9.859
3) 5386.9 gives 9.665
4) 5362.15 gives 9.358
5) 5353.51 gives 8.66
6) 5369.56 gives 9.504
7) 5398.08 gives 9.345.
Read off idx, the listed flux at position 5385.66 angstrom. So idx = 9.635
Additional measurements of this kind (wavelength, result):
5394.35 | 9.131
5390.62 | 9.877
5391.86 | 9.674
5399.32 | 8.594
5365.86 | 10.12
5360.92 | 8.731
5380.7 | 9.004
